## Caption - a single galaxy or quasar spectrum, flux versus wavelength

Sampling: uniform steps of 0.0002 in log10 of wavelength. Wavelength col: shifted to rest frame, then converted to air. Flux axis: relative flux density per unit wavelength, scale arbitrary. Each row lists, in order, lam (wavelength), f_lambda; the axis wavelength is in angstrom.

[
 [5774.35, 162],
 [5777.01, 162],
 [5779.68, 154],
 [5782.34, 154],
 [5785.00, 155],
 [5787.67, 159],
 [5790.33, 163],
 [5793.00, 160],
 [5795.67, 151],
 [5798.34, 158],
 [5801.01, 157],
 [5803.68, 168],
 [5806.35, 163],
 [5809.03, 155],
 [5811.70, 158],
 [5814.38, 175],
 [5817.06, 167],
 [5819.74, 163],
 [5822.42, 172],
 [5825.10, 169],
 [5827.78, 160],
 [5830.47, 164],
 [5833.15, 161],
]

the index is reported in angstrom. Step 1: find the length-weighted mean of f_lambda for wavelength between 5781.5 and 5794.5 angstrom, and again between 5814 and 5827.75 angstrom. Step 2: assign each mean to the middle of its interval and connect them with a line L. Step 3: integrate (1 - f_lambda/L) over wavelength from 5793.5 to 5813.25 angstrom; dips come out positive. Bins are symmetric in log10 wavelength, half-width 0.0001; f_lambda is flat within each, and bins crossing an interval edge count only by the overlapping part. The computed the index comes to 0.5 angstrom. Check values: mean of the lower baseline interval 158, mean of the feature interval 159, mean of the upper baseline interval 168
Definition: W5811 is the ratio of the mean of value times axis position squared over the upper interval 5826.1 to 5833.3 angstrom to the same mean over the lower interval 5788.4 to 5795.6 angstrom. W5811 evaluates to 1.03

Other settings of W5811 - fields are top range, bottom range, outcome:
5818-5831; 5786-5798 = 1.06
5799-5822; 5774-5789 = 1.05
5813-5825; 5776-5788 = 1.10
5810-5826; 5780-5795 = 1.07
